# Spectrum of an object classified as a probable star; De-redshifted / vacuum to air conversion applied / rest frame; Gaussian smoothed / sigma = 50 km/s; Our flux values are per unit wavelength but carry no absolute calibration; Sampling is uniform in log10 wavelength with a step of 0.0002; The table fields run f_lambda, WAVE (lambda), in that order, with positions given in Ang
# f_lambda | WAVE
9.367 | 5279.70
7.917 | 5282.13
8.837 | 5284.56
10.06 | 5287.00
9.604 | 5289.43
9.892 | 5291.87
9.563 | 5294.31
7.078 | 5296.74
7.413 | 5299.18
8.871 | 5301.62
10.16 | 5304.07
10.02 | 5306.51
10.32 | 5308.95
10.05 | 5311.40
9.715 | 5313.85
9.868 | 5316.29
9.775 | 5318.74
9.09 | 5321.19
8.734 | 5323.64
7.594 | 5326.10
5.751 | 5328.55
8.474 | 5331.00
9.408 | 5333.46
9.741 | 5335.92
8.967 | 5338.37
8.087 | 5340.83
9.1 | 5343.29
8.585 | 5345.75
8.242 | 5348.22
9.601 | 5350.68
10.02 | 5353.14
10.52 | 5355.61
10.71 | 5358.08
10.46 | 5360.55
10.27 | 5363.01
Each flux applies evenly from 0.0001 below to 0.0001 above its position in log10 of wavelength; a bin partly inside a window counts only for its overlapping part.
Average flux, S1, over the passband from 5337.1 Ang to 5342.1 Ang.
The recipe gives 8.56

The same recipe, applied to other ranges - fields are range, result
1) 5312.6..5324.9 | 9.43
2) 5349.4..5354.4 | 9.81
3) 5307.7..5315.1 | 10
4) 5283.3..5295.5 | 9.58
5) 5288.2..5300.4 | 8.72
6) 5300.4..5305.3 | 9.51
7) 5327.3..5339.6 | 8.47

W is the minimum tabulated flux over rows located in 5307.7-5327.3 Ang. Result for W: 7.594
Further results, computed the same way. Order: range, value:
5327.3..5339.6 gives 5.751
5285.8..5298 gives 7.078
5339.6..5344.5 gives 8.087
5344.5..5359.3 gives 8.242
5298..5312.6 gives 7.413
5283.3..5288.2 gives 8.837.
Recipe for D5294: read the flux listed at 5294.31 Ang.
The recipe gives 9.563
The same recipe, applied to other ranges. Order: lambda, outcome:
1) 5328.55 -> 5.751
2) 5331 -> 8.474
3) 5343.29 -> 9.1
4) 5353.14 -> 10.02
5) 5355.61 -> 10.52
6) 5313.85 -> 9.715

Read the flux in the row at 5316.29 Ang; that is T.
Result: 9.868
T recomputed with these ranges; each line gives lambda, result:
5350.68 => 9.601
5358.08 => 10.71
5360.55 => 10.46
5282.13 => 7.917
